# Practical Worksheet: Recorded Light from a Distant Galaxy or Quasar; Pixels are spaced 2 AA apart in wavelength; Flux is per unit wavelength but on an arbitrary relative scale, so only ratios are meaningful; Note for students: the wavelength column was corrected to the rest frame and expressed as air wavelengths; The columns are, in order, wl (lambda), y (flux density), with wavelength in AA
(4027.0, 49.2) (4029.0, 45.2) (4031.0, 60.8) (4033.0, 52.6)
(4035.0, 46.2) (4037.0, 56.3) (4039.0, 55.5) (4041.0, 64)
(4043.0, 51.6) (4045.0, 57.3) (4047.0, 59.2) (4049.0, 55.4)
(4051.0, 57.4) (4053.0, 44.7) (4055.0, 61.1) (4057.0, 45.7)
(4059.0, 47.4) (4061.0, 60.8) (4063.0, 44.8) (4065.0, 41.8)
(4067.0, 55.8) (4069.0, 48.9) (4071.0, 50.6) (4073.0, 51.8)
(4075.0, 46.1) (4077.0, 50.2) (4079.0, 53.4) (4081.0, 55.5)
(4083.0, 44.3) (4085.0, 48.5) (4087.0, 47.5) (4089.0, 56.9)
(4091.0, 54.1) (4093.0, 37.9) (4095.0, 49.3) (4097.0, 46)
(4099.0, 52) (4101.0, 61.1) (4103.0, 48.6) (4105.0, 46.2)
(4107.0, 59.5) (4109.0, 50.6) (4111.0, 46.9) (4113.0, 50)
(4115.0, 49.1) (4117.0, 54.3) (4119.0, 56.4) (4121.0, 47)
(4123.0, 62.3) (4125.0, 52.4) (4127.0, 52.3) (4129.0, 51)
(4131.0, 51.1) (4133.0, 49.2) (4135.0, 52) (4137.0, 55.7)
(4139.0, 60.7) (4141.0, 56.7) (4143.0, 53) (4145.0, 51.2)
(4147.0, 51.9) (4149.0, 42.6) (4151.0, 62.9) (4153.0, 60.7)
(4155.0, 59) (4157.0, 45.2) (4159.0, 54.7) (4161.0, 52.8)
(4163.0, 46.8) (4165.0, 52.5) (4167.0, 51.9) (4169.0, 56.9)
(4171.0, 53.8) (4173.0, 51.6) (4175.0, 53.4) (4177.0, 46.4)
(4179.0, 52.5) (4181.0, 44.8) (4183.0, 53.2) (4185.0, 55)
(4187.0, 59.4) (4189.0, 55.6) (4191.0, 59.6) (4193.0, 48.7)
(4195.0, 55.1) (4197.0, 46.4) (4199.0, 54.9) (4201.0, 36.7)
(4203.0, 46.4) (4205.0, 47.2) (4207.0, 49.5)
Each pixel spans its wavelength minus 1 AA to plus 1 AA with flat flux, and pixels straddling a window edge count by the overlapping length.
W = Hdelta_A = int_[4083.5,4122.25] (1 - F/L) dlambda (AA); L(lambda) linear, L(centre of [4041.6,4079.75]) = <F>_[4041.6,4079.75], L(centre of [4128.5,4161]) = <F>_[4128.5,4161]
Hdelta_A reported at 1.6 AA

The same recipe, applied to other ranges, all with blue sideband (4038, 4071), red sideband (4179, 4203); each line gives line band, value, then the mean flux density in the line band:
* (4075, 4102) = 1.2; 50.4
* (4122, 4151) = -0.6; 53.3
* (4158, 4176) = -0.3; 52.7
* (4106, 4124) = -0.2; 52.9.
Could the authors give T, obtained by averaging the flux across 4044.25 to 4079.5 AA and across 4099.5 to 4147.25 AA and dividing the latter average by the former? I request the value 1.02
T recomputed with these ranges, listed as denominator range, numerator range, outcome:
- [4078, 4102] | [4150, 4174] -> 1.07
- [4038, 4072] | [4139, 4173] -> 1.01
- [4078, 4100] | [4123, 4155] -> 1.09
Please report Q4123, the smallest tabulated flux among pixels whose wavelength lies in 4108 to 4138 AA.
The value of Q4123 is 46.9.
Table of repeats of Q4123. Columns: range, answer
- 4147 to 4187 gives 42.6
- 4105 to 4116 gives 46.2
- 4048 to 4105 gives 37.9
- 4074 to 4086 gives 44.3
